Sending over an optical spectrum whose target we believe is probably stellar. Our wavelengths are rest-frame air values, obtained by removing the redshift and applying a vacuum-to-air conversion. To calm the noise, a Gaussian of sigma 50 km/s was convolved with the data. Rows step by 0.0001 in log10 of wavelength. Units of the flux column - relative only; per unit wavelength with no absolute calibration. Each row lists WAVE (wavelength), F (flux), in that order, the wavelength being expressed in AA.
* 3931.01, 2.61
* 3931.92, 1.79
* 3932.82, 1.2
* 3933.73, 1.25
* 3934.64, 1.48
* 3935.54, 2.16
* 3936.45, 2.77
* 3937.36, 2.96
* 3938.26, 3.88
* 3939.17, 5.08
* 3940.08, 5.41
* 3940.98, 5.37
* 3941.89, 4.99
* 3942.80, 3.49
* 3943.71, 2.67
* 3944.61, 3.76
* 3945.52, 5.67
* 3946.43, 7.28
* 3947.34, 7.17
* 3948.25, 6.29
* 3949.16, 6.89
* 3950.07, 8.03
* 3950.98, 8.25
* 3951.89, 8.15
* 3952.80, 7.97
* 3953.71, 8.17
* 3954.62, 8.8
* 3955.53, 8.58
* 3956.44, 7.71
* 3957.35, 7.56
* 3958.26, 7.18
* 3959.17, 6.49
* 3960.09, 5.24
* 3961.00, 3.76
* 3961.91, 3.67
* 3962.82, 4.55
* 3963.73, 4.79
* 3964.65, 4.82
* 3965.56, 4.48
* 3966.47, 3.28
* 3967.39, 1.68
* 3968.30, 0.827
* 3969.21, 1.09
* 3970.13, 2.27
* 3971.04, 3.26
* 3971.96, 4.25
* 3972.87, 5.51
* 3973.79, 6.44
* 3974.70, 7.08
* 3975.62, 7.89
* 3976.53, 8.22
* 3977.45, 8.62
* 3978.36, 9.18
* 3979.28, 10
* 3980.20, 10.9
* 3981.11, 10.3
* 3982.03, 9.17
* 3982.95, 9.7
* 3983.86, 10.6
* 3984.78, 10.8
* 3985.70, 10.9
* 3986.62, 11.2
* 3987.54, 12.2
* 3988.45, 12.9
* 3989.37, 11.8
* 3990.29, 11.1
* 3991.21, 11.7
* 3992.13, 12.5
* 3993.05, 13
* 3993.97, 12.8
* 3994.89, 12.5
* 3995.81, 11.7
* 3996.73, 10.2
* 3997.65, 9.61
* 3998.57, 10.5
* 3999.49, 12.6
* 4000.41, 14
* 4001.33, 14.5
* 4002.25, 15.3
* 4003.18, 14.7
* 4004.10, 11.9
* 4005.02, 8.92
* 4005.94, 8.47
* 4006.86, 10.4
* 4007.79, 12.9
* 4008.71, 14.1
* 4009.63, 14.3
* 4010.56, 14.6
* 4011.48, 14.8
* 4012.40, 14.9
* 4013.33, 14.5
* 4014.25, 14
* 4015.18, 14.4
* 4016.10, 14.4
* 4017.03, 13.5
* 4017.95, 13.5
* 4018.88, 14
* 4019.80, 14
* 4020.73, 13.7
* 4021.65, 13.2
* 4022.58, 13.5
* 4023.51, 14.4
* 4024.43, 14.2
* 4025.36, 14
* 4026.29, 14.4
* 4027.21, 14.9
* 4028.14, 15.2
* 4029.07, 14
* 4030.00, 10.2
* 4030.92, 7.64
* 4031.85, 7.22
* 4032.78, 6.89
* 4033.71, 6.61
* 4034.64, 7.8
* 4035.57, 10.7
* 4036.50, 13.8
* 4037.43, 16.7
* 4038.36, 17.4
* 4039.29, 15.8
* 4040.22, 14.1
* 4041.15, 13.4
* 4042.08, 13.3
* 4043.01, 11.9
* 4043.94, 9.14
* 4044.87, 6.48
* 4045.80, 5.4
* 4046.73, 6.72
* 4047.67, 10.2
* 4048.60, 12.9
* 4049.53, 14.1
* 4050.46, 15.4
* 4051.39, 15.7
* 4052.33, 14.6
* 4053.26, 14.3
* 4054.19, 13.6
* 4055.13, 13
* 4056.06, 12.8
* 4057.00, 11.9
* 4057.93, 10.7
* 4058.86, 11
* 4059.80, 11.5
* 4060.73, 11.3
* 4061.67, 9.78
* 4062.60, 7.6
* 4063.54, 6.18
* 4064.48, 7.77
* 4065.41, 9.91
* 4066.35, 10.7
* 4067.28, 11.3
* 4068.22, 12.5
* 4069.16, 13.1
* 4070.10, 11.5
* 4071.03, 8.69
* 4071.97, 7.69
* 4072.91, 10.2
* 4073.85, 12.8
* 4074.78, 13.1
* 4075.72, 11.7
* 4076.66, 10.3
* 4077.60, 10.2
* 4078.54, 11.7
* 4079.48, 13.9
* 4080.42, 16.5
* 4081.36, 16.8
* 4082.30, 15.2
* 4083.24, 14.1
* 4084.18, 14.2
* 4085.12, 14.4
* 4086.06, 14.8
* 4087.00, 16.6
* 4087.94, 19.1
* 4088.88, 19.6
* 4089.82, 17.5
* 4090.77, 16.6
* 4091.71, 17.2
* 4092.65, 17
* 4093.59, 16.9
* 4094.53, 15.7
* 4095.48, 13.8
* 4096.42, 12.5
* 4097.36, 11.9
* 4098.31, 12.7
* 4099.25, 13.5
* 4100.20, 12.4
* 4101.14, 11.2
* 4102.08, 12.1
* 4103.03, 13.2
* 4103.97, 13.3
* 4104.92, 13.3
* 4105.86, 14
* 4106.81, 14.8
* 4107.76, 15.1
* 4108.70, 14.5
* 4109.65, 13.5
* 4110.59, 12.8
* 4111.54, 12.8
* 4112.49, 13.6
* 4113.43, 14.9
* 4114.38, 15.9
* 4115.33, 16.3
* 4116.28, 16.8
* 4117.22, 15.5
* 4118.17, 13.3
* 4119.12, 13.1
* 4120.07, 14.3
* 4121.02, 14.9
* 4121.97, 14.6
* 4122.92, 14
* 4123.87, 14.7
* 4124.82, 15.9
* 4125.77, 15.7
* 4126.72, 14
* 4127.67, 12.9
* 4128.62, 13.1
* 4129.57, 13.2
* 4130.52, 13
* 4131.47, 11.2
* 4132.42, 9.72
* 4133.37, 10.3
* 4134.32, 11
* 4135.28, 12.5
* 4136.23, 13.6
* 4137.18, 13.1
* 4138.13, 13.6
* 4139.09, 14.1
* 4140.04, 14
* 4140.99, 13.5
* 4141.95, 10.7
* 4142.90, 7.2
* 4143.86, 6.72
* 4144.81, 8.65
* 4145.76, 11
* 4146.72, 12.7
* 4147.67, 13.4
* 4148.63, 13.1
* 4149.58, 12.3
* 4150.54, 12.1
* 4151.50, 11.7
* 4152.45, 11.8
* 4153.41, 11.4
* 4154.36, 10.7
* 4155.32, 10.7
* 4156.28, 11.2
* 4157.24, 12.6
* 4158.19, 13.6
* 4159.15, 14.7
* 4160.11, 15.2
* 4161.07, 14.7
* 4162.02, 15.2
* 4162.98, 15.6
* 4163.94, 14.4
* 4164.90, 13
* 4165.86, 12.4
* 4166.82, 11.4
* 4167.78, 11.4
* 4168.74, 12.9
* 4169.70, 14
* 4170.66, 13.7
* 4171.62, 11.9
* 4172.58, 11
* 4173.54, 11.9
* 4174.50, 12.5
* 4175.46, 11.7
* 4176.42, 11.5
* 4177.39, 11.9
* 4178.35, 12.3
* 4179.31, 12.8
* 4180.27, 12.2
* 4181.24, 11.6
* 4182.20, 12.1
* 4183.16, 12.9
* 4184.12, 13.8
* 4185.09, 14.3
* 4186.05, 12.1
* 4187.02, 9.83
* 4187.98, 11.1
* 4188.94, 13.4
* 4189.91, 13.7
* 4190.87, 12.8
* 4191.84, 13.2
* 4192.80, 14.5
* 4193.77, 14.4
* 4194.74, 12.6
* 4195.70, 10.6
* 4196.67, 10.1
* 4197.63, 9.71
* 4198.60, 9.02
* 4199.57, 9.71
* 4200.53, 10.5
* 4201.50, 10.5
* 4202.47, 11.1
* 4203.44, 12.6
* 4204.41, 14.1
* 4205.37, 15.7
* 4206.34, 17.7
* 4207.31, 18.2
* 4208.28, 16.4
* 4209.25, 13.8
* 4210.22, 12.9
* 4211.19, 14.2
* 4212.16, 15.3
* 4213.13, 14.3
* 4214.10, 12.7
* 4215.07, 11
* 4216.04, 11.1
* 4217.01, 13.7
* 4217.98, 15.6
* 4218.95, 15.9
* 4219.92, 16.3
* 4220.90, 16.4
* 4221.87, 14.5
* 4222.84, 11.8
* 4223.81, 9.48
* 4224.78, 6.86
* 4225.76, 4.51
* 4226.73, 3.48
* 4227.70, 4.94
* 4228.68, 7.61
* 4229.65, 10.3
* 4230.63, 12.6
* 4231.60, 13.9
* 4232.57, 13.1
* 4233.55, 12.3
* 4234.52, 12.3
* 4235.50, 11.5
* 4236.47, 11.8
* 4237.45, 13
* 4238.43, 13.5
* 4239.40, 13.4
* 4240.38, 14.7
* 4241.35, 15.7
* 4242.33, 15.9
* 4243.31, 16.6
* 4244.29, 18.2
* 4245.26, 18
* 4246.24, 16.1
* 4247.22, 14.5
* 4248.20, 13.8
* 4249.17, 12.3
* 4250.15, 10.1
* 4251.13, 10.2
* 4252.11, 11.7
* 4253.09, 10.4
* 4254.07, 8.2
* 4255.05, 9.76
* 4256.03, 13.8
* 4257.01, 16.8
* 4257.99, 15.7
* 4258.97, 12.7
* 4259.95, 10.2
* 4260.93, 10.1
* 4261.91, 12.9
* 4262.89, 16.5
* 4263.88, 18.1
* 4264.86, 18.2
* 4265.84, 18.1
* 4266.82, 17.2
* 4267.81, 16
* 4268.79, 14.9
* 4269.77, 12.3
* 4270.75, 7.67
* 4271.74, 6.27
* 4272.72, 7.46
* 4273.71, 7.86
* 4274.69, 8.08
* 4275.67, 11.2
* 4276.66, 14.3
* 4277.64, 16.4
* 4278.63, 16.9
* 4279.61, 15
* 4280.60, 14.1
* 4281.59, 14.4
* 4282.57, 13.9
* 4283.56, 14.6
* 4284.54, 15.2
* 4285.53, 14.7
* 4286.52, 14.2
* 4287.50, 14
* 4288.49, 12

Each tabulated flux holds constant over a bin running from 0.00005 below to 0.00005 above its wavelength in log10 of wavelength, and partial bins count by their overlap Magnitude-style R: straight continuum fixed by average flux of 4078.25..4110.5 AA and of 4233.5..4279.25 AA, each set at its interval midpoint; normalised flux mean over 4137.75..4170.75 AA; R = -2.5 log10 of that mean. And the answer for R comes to 0.14 mag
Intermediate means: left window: 14.7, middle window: 12.4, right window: 13.3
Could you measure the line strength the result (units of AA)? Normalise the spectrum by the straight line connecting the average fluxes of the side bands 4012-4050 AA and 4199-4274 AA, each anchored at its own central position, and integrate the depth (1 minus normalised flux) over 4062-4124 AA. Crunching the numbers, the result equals -4.9 AA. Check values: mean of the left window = 12.4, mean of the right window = 12.9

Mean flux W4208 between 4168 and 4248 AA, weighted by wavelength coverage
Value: 12.7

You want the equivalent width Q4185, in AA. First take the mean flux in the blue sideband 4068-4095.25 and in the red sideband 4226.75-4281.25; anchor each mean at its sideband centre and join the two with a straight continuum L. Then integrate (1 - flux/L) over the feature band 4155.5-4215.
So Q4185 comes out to 2.3 AA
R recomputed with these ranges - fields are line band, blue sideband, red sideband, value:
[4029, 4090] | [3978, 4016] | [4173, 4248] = 0.020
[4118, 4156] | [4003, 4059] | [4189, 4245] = 0.018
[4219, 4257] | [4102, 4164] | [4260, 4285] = 0.091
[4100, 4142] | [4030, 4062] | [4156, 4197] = -0.112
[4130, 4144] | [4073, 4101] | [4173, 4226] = 0.166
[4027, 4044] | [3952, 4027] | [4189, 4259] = -0.129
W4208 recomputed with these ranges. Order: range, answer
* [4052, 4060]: 12.6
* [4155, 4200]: 12.5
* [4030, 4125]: 12.9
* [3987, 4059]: 12.5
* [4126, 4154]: 11.9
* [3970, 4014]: 10.9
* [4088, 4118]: 14.6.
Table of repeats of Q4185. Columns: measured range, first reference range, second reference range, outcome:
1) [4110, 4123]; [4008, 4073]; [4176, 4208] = -2.3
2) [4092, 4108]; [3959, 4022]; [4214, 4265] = -3.7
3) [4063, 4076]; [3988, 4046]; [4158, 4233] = 2.1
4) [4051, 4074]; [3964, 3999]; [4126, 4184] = -1.9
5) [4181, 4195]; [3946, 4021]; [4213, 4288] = -0.8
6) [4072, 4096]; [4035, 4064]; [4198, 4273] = -5.0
